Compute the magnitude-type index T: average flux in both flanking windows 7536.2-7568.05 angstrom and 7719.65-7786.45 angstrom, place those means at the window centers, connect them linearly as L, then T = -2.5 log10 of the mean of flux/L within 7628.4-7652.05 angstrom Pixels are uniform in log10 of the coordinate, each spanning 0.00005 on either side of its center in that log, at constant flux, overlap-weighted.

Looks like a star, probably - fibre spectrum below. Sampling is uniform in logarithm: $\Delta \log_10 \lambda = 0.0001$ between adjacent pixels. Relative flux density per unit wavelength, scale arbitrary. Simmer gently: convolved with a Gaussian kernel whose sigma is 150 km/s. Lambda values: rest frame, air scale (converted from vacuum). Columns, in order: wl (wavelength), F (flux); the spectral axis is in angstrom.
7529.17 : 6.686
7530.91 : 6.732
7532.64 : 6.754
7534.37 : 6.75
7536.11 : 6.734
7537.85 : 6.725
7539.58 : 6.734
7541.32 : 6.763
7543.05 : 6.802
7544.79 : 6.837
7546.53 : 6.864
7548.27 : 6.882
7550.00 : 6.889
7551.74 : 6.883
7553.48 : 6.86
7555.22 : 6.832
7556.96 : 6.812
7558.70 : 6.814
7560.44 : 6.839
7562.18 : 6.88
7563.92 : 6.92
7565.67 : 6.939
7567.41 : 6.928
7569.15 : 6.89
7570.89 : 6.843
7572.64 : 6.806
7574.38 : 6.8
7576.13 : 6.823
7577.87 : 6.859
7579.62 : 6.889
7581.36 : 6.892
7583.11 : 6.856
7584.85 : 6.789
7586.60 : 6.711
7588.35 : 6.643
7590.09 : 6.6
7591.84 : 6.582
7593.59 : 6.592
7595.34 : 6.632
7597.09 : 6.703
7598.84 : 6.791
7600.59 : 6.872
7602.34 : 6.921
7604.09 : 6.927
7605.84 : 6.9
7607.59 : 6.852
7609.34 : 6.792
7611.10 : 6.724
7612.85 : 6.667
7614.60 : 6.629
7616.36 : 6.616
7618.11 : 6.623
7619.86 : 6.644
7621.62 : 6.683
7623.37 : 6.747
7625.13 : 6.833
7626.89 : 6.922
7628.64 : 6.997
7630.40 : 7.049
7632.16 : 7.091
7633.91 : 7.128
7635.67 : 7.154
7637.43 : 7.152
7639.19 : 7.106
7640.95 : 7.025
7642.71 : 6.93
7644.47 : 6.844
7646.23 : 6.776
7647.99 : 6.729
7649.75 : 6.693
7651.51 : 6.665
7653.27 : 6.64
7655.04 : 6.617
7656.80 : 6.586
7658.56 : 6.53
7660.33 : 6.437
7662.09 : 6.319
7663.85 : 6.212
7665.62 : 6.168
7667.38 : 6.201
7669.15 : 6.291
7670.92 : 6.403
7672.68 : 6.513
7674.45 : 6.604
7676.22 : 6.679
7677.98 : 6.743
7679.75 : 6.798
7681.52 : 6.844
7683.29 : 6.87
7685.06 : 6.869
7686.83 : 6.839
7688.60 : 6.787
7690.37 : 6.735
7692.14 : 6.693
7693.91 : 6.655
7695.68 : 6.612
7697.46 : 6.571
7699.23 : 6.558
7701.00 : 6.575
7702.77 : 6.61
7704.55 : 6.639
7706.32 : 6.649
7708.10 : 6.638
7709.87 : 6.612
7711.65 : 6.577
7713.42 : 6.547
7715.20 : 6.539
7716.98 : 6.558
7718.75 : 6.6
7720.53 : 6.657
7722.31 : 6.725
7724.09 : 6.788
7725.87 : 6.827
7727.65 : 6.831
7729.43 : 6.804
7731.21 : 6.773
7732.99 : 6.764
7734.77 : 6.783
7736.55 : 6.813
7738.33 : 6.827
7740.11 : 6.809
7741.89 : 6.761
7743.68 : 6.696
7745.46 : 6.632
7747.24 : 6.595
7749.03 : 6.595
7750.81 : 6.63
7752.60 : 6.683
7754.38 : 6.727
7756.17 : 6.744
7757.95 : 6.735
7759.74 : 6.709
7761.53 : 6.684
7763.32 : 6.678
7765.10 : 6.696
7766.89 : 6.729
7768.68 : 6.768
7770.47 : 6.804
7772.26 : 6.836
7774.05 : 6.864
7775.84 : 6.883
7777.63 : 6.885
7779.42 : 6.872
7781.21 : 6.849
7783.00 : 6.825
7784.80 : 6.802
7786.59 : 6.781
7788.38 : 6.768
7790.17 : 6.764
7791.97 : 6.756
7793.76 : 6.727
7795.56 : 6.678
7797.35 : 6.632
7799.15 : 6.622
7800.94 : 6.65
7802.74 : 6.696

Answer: -0.02 mag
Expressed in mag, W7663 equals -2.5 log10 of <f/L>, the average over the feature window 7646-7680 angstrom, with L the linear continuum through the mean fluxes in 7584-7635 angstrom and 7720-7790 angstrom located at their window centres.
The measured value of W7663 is 0.04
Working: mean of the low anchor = 6.78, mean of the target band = 6.52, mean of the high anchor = 6.76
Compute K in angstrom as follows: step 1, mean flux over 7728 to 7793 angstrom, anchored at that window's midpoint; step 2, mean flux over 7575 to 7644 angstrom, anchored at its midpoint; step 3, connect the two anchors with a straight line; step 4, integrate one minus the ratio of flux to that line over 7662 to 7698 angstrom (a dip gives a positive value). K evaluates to 1.1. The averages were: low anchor 6.83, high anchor 6.76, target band 6.6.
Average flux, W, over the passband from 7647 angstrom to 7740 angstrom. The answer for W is 6.64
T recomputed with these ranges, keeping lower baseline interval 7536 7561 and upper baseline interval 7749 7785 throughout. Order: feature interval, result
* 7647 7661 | 0.03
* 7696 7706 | 0.03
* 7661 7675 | 0.08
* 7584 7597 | 0.03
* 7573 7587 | 0.00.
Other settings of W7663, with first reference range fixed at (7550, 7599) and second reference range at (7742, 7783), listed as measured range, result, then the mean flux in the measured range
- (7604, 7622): 0.01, 6.72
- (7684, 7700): 0.01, 6.7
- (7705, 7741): 0.01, 6.71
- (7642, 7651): 0.00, 6.79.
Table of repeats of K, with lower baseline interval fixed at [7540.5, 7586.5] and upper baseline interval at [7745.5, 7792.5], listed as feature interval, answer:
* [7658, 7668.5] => 0.77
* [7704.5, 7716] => 0.31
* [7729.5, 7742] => -0.04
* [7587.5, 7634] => 0.35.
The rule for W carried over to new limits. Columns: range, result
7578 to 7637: 6.8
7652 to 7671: 6.4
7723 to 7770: 6.73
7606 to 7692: 6.73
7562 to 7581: 6.87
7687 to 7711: 6.65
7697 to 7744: 6.69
